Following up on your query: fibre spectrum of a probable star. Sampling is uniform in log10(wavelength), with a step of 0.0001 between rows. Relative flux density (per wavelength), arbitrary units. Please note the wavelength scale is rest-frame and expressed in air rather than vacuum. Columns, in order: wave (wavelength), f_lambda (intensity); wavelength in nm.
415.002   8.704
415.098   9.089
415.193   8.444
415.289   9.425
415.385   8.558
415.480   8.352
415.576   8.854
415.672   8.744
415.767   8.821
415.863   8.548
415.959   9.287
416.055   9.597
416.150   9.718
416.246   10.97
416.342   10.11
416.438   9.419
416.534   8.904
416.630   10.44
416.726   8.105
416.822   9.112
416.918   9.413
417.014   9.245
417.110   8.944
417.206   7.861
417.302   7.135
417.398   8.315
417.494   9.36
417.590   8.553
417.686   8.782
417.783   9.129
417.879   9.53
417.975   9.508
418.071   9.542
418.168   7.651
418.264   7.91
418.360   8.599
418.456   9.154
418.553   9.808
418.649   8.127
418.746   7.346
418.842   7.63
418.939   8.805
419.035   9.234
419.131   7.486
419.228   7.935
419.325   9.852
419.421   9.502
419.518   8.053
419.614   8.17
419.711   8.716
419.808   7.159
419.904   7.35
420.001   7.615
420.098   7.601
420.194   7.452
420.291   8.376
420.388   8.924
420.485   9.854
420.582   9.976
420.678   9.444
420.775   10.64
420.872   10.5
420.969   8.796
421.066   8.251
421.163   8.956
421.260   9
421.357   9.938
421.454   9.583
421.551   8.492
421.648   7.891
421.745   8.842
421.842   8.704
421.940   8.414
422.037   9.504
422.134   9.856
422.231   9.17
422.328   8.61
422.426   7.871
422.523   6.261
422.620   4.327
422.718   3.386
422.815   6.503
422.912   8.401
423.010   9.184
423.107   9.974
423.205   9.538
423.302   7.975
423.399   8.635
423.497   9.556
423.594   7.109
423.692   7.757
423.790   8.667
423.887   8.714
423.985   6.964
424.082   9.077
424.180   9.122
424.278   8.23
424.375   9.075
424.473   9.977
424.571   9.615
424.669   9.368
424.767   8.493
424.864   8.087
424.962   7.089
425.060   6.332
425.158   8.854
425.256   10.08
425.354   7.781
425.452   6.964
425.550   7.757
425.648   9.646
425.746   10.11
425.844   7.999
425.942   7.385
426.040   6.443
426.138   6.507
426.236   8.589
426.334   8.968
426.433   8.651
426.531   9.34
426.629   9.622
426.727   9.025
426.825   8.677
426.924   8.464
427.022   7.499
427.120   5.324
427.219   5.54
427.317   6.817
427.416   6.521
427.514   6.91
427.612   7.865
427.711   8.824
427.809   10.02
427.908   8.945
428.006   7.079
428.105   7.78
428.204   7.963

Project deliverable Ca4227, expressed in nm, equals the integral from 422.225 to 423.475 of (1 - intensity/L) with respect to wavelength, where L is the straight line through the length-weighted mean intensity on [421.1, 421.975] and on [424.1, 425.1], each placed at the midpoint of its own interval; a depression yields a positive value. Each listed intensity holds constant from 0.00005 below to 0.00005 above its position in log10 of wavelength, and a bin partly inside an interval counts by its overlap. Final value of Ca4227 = 0.152 nm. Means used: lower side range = 8.86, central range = 7.67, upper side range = 8.57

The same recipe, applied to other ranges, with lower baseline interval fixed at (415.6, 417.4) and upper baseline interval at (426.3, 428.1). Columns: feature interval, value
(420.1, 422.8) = 0.03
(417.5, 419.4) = 0.05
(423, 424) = -0.02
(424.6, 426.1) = 0.00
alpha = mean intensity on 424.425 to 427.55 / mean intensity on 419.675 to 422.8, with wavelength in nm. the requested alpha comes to 1.0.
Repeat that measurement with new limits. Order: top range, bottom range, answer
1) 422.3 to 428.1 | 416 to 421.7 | 0.91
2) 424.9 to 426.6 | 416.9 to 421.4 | 0.94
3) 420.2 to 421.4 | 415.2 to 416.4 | 1.01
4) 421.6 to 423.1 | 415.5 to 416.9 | 0.84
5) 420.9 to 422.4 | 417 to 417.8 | 1.05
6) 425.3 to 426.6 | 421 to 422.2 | 0.92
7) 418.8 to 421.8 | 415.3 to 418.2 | 0.97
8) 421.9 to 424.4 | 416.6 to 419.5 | 0.93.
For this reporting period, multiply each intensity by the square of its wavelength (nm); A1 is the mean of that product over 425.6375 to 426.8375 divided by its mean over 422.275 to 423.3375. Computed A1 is 1.2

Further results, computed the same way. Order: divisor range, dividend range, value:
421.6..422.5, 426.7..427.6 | 0.85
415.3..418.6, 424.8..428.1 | 0.93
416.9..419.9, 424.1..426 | 1.03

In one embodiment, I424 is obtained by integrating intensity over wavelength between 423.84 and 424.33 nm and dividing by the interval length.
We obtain 8.43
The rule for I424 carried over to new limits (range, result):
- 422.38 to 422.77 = 5.46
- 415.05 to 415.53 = 8.77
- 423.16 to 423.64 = 8.58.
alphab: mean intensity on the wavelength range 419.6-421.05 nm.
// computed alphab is 8.71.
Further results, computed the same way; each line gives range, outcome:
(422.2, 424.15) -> 7.88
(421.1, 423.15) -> 8.23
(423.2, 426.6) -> 8.41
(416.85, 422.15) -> 8.73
